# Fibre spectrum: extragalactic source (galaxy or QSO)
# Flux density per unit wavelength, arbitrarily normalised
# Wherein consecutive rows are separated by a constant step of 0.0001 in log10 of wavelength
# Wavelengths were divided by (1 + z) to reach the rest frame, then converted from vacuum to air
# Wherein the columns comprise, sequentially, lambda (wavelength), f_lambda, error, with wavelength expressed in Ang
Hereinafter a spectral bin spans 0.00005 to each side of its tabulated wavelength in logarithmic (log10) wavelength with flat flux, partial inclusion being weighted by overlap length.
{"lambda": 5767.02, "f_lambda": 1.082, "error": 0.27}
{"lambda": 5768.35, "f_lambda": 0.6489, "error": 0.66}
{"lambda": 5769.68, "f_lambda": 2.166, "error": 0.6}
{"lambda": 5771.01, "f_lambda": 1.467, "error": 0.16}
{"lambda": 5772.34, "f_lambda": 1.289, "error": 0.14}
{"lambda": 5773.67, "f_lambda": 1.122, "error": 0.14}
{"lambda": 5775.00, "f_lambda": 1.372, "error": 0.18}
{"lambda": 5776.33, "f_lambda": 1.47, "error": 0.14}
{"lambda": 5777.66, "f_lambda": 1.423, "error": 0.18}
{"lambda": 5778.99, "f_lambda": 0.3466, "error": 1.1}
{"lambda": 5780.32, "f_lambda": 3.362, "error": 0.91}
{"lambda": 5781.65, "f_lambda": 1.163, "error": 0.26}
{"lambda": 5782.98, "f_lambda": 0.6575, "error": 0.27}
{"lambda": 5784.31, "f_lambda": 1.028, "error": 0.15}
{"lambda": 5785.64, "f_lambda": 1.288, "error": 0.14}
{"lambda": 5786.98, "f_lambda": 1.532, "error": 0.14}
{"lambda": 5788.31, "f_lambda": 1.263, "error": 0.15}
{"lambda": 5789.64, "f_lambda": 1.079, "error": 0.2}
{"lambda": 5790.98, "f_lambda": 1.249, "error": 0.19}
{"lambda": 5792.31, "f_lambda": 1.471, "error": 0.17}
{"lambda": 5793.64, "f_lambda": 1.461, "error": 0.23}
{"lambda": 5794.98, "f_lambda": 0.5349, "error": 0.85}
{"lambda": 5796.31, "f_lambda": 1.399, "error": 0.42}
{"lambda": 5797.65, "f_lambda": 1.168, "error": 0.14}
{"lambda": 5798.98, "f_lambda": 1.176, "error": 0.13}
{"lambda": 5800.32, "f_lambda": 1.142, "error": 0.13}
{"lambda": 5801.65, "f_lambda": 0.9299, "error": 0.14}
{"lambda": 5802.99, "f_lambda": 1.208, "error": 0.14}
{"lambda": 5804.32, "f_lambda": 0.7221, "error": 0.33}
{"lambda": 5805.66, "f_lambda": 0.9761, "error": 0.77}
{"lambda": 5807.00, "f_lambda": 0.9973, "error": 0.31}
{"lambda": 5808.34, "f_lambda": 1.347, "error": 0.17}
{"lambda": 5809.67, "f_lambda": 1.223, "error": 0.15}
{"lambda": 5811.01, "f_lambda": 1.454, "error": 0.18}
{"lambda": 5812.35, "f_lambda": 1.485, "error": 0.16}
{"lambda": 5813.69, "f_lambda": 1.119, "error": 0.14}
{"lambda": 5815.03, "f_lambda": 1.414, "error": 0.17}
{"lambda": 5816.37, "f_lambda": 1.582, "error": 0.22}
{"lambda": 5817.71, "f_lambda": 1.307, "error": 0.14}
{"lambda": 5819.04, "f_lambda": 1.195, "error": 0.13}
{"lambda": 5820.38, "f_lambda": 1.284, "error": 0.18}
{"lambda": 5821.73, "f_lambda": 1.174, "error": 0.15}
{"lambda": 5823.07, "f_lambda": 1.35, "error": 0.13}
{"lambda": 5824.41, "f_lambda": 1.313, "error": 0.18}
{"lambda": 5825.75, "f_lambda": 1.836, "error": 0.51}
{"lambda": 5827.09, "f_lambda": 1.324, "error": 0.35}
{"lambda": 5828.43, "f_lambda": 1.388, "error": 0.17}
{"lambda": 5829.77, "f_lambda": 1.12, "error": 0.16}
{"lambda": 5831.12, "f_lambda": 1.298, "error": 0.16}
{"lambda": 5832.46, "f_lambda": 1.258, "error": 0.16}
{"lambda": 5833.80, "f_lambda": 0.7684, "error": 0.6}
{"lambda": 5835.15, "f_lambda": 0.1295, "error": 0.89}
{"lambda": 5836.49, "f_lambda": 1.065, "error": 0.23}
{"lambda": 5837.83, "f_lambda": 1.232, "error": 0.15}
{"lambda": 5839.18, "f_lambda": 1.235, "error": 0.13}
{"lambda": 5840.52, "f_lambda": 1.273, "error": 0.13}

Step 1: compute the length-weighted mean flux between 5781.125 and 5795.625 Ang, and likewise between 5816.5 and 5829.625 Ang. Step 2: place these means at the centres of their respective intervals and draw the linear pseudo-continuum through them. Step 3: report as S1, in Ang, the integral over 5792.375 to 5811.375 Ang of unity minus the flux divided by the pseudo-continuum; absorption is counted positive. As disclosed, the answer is 1.6 Ang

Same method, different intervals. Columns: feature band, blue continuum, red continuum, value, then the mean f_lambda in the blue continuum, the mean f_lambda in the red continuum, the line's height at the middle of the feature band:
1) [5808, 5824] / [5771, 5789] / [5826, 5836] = -2.4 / 1.34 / 1.07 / 1.15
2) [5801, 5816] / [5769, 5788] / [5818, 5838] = 1.0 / 1.4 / 1.18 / 1.27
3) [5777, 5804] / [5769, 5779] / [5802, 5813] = 1.0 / 1.39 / 1.17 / 1.28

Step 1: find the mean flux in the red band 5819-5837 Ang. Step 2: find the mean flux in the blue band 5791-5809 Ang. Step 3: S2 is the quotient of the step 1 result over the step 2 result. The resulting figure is 1.05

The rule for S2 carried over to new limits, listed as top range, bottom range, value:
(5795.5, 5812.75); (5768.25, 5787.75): 0.84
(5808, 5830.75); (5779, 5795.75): 1.03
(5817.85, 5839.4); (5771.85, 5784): 0.88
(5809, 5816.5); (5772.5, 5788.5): 1.02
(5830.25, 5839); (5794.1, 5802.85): 0.91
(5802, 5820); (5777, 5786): 0.93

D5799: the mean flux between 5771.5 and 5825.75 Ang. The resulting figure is 1.26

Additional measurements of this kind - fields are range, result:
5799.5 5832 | 1.26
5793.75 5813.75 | 1.13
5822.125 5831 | 1.38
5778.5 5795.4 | 1.28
